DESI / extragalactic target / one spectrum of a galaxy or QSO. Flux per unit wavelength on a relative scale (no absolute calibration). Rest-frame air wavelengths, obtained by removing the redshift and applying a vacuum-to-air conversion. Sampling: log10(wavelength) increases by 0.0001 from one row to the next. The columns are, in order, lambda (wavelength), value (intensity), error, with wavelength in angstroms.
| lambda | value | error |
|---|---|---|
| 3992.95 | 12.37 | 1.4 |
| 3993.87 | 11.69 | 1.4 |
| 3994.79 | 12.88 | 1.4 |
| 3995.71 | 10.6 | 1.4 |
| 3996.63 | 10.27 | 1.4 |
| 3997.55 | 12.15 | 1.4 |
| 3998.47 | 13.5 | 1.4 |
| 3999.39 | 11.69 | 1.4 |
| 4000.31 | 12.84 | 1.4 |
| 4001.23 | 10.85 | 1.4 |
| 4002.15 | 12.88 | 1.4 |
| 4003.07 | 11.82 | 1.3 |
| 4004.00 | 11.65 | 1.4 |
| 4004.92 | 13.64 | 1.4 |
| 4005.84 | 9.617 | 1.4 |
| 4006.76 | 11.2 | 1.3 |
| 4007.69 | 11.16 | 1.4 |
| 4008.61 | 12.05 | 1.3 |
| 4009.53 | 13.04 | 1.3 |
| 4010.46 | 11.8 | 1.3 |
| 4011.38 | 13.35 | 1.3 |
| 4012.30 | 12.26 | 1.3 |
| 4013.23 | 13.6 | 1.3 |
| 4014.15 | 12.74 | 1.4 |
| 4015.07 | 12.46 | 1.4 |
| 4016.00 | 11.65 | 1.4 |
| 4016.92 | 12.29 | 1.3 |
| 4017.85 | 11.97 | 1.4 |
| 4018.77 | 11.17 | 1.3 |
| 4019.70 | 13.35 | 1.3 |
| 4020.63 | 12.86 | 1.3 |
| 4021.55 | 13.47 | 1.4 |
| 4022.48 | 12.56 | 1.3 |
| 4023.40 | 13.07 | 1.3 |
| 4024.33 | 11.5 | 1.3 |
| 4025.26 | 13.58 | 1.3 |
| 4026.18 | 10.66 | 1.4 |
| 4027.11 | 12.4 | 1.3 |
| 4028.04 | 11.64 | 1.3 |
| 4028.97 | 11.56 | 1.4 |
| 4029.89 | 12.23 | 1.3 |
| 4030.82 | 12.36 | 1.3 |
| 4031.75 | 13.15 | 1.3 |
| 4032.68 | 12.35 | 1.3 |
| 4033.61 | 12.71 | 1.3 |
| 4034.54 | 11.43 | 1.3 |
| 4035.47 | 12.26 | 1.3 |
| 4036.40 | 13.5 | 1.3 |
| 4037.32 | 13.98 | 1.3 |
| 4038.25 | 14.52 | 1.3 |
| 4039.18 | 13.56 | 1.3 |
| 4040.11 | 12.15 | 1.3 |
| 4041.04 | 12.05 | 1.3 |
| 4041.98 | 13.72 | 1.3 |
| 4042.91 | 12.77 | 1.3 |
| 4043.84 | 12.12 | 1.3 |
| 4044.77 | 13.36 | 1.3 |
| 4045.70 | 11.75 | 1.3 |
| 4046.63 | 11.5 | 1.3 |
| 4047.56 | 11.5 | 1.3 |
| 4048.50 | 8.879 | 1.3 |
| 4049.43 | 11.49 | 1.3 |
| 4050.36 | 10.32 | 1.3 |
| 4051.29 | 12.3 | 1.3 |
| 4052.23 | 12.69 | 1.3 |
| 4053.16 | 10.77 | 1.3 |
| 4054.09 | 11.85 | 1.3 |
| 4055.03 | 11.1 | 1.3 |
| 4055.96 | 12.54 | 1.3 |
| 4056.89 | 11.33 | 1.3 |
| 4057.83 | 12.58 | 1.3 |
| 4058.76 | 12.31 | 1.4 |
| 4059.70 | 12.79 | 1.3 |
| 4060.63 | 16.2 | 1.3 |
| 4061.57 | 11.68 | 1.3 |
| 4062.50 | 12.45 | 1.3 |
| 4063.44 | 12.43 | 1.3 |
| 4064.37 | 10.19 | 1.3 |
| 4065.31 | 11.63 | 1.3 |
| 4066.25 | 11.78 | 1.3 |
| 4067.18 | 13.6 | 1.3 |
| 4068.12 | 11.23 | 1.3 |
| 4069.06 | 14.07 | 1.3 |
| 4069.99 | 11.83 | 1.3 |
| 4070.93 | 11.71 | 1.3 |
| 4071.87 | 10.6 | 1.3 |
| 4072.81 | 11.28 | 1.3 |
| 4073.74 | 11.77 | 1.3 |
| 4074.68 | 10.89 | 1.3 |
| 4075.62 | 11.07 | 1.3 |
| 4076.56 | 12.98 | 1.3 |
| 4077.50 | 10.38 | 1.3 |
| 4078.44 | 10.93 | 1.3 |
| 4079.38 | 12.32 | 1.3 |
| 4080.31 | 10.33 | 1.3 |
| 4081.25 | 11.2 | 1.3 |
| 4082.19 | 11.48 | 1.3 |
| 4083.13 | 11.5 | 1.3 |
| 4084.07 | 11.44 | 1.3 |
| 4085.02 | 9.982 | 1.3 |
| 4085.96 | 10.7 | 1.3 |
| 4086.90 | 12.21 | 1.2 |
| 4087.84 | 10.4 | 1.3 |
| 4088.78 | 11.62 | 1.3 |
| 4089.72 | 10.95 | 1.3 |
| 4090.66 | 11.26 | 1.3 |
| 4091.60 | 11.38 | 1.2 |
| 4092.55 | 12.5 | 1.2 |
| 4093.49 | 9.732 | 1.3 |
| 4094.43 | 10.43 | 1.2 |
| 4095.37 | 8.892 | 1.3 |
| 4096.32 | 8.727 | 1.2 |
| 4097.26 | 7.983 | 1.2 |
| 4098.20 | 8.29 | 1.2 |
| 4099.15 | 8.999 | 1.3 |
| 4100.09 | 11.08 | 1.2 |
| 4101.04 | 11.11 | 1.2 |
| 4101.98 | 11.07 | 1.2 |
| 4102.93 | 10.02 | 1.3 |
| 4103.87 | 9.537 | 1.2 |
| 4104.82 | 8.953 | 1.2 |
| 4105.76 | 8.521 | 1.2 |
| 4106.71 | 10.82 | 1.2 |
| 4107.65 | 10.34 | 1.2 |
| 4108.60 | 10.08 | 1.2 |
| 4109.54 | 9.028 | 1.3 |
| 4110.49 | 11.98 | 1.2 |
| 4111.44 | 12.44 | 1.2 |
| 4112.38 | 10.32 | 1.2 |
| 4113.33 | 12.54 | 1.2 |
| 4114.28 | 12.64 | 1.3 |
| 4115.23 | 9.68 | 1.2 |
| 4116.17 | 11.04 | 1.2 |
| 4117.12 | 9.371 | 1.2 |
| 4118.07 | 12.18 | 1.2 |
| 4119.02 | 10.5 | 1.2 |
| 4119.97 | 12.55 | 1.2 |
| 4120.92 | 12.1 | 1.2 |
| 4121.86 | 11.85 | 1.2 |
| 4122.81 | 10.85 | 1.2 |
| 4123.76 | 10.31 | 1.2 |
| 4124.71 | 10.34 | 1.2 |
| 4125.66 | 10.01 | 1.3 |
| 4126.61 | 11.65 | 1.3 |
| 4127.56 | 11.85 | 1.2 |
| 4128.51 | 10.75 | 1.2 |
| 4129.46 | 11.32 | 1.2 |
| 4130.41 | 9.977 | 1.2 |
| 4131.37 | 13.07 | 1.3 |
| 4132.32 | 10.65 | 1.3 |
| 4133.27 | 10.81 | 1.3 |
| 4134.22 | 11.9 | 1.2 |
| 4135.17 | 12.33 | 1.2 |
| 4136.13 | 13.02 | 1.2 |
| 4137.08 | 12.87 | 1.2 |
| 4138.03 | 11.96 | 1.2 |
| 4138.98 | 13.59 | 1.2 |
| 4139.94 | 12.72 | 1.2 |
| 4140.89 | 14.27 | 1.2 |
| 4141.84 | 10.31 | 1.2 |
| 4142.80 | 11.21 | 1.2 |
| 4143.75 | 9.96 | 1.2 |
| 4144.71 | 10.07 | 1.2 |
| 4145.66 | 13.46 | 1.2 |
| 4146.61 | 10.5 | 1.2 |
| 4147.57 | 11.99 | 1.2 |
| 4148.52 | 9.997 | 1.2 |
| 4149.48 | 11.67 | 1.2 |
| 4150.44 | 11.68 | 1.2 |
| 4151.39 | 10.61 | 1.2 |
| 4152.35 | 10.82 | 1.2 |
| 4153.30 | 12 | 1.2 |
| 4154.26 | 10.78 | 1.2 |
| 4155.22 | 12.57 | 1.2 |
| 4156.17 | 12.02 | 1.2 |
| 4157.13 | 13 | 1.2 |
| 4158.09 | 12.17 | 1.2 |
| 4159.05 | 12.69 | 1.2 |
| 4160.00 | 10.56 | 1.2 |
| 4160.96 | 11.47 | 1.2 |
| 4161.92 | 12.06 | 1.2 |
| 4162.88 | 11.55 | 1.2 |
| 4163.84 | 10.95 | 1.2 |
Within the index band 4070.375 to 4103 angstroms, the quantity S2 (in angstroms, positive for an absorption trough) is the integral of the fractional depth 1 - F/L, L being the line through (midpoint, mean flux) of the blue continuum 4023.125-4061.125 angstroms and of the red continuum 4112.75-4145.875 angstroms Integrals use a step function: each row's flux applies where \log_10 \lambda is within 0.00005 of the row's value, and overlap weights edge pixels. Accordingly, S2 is 3.1 angstroms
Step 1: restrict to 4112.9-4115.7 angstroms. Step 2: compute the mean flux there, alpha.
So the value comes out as 11.6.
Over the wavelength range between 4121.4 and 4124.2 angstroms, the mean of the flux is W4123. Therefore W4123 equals 11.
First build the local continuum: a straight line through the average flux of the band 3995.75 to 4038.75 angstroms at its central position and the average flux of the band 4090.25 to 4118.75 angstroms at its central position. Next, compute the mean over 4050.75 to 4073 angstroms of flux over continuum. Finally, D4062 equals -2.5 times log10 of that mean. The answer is -0.08 mag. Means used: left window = 12.3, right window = 10.4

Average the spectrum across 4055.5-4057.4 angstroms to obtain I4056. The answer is 11.9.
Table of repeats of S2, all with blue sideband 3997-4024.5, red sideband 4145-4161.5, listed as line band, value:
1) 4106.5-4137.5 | 1.4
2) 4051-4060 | 0.1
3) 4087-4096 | 0.8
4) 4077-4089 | 0.8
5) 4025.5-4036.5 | 0.0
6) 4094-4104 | 1.9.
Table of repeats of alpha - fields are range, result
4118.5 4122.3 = 11.8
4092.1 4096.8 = 10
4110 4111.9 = 12.1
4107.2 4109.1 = 10.2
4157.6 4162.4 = 11.8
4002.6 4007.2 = 11.6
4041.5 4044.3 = 12.8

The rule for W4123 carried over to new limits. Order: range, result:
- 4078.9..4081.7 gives 11.3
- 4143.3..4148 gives 11.2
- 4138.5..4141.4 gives 13.5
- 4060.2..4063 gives 13.4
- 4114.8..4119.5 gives 10.6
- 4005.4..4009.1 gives 11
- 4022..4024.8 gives 12.4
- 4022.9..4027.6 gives 12.2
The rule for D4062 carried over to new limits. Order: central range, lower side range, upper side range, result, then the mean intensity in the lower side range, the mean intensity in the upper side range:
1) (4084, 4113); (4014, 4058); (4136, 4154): 0.15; 12.2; 11.7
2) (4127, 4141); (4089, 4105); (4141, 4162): -0.09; 10.1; 11.5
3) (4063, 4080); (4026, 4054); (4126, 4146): 0.03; 12.2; 11.8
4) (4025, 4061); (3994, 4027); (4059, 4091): -0.03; 12.2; 11.7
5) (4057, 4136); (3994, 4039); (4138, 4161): 0.07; 12.3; 11.7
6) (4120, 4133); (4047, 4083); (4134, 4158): 0.06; 11.7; 11.8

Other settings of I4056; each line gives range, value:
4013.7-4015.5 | 12.6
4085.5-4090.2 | 11.2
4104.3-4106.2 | 8.76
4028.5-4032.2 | 12.3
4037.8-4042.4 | 13.2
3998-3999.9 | 12.6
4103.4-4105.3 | 9.25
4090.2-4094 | 11.2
